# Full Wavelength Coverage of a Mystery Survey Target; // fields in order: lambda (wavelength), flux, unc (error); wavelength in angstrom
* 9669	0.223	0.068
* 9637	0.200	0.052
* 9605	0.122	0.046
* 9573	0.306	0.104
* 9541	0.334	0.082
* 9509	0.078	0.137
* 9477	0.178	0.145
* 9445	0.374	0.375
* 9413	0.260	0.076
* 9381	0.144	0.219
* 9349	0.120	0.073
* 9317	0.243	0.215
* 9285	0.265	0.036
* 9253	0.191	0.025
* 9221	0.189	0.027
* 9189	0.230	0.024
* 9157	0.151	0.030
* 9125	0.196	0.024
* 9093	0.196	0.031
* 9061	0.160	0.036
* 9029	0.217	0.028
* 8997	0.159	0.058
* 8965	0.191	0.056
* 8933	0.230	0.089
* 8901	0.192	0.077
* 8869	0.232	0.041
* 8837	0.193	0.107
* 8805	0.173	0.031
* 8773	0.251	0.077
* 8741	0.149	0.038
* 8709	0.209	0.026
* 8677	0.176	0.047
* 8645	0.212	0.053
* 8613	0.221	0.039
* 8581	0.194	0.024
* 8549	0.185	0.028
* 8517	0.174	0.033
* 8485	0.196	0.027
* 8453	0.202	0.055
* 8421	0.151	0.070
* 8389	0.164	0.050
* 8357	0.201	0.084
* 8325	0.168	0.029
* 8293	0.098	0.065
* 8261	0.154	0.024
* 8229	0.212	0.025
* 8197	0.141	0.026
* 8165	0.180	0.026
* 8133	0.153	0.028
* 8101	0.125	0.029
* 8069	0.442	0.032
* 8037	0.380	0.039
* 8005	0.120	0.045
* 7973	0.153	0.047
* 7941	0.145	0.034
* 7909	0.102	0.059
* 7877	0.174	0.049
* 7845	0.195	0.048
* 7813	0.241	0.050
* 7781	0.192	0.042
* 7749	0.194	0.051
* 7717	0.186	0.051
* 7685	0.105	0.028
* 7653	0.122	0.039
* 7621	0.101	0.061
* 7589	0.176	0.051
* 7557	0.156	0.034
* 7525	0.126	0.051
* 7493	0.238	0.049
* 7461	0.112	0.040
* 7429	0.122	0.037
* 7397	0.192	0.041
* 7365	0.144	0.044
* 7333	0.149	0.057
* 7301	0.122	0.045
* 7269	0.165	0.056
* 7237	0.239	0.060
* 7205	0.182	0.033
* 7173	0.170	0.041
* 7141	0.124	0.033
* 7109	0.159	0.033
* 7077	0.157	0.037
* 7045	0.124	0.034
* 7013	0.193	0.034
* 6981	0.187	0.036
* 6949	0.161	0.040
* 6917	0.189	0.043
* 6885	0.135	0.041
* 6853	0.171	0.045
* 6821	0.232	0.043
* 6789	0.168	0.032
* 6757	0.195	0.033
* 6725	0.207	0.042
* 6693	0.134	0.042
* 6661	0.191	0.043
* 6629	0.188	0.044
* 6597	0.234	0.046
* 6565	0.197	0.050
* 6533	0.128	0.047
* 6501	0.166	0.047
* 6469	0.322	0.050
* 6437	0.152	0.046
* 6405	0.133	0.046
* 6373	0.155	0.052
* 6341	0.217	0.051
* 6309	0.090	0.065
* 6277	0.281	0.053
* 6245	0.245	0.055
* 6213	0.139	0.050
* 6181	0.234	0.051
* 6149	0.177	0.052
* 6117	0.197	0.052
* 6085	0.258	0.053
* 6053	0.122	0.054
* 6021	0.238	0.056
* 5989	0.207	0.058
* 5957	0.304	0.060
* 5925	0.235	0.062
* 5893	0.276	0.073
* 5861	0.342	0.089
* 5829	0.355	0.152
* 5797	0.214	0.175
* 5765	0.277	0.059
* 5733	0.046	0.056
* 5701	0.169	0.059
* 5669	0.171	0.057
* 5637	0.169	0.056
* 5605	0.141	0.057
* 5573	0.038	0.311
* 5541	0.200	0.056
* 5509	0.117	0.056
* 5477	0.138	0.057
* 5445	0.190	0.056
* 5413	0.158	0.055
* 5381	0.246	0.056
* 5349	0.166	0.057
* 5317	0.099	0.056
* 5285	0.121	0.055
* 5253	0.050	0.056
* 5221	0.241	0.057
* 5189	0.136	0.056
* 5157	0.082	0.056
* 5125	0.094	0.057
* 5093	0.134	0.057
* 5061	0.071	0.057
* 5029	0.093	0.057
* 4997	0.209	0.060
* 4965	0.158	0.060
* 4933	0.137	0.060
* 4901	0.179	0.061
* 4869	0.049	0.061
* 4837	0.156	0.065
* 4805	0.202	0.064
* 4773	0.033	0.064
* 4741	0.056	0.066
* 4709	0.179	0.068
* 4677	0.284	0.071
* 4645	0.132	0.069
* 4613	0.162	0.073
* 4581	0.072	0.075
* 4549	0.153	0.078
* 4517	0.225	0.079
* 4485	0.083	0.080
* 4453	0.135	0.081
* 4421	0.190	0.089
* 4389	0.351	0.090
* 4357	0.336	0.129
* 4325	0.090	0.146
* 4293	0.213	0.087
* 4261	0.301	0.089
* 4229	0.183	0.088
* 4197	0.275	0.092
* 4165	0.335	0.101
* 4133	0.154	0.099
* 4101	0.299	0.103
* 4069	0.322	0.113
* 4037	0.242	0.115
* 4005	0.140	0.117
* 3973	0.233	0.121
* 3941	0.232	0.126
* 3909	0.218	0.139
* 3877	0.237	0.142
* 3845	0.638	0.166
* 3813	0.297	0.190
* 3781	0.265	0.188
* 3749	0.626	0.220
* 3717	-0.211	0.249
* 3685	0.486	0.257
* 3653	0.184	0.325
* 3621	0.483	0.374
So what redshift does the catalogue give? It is 1.16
